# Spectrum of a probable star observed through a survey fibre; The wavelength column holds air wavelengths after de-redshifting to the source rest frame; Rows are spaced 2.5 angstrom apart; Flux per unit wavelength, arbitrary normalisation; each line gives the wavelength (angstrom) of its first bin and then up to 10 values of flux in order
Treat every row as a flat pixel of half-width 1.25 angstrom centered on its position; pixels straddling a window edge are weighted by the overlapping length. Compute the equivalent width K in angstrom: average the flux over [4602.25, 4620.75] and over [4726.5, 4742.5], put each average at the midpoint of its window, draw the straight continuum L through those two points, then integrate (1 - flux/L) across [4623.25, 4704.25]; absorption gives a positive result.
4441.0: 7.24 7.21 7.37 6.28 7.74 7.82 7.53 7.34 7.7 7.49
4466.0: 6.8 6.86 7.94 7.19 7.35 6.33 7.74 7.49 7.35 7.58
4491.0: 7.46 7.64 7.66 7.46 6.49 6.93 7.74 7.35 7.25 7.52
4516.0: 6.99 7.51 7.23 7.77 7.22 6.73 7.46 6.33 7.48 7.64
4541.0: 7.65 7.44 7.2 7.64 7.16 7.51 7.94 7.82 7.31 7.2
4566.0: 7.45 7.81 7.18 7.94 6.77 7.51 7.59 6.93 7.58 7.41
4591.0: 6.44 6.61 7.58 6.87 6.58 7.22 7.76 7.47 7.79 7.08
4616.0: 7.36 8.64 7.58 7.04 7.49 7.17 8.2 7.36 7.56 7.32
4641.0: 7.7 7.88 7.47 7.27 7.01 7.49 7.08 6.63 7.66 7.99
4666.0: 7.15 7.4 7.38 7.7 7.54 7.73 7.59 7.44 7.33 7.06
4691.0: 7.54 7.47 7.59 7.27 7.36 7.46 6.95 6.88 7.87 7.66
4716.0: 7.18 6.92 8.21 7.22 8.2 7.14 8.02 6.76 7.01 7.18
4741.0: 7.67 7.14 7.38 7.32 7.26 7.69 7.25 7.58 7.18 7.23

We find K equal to 0.6 angstrom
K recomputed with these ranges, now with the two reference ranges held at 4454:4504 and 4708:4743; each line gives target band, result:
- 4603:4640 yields -0.8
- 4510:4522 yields 0.1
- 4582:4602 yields 1.0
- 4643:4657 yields 0.1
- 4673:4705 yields -0.2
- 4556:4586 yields -0.3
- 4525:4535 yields 0.6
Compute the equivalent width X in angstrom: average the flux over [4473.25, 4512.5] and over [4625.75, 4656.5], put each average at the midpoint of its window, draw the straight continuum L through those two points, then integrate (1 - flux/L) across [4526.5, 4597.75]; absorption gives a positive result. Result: 0.6 angstrom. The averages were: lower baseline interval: 7.32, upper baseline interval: 7.47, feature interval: 7.33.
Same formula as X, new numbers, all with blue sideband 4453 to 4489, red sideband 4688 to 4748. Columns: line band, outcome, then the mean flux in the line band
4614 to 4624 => -0.4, 7.66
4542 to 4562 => -0.4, 7.51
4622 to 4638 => -0.2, 7.46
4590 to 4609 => 0.8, 7.06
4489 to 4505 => 0.1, 7.29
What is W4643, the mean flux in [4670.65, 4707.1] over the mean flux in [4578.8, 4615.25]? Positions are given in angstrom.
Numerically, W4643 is 1.0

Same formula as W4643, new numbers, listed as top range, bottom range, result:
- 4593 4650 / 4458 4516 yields 1.02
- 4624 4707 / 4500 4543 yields 1.02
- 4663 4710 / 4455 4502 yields 1.01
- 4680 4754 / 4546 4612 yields 1.01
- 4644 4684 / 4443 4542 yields 1.01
